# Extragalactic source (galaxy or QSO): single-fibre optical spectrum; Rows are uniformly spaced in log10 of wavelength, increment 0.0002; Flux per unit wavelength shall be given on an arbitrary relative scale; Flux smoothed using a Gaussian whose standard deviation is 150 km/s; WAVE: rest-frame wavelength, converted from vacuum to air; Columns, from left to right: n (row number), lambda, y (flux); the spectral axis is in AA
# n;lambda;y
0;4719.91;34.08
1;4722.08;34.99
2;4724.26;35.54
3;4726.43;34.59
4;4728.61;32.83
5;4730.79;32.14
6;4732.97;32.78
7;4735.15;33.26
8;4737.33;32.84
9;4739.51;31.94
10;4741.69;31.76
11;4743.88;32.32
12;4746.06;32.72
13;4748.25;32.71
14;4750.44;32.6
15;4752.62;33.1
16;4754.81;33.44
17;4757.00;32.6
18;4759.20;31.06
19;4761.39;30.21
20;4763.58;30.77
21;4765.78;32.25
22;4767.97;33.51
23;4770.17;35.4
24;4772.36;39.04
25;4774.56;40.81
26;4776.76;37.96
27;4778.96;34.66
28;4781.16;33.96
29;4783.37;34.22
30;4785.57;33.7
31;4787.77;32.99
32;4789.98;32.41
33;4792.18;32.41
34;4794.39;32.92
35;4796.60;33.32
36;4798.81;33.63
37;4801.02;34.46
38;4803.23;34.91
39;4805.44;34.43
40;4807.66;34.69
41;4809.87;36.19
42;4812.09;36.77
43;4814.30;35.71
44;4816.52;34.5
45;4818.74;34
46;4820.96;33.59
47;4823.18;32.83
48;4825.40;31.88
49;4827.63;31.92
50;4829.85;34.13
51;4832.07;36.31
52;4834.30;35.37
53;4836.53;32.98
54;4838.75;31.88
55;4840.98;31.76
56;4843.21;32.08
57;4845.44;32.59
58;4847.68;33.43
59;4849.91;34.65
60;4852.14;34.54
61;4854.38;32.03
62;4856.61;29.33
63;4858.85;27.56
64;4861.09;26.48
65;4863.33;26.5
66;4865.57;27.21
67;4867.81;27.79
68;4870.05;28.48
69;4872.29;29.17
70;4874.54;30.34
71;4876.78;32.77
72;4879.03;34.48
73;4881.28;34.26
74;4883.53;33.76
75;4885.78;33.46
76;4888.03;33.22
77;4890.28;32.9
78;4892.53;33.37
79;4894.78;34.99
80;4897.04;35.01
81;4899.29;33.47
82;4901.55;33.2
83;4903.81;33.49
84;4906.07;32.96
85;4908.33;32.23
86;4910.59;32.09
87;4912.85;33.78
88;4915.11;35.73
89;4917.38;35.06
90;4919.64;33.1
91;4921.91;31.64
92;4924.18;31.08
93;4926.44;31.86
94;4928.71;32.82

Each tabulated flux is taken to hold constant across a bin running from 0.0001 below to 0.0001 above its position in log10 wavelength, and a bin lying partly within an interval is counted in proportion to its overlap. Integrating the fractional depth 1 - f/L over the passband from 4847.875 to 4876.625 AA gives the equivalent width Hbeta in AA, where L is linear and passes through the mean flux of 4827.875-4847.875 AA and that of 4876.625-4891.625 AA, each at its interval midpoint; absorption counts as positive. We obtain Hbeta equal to 3.20 AA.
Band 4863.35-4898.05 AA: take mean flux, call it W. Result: 31.9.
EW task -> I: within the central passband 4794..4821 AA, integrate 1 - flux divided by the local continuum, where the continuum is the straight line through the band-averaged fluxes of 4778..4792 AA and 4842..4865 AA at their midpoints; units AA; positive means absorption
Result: -1.63 AA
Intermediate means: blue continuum 33.6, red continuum 30.8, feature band 34.6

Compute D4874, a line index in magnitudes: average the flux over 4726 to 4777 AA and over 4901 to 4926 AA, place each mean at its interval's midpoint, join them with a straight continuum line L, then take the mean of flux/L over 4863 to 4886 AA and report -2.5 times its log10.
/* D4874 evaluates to 0.080 mag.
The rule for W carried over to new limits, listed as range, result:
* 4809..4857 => 33.6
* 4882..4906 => 33.7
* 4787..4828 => 33.9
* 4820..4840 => 33.4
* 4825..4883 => 31.5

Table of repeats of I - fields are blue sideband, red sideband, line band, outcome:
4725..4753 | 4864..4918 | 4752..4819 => -3.1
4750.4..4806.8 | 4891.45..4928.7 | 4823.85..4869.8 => 2.9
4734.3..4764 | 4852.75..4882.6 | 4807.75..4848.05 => -4.1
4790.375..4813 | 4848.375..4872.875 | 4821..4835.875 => -0.7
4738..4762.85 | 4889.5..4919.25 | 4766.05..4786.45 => -2.1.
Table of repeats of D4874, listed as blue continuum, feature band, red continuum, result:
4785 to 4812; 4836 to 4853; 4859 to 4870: -0.13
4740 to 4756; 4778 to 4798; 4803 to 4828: 0.01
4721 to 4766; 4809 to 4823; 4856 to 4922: -0.08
